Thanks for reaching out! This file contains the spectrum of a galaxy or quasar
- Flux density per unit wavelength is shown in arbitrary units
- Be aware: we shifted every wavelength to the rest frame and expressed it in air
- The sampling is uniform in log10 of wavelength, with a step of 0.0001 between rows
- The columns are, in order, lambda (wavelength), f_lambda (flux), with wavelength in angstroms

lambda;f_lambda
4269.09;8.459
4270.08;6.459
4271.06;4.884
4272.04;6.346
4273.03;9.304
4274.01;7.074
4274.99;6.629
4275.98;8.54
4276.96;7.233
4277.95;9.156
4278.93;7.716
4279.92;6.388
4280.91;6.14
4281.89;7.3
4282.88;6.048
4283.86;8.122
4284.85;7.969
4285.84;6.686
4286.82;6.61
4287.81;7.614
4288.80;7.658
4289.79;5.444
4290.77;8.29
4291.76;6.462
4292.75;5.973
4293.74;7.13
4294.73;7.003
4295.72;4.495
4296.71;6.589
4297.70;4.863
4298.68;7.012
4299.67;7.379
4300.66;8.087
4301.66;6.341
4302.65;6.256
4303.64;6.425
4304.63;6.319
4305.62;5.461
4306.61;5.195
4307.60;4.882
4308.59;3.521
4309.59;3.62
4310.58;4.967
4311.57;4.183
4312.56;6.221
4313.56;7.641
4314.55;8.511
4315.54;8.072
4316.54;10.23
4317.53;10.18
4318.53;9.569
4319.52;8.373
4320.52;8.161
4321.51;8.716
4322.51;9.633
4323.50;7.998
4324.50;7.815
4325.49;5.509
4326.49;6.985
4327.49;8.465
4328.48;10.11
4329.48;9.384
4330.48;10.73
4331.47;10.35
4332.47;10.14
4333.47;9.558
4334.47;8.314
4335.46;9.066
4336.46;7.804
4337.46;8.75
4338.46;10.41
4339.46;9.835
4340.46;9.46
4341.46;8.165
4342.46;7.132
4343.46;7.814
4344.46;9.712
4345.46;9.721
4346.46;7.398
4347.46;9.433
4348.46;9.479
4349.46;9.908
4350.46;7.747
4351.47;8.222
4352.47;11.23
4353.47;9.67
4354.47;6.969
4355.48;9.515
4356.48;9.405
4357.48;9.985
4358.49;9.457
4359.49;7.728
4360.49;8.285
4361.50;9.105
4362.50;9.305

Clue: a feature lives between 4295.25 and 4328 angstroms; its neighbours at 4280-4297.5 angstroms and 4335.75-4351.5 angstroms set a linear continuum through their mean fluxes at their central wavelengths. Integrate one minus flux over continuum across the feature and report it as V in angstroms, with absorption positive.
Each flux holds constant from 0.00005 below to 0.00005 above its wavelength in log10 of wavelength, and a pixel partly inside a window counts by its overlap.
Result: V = 3.18 angstroms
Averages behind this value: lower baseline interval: 6.75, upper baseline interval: 8.83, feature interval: 6.91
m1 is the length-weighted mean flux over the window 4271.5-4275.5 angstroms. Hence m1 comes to 7.31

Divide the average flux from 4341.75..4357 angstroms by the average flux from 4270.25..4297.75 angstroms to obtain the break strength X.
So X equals 1.3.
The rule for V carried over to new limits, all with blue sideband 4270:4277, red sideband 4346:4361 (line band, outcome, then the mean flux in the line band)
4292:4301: 1.4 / 6.48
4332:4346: -0.6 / 8.98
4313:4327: -0.3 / 8.37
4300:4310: 2.8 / 5.65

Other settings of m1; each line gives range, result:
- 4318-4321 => 8.7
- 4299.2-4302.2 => 7.23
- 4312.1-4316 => 7.62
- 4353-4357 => 8.89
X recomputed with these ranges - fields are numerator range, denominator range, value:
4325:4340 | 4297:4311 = 1.57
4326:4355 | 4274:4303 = 1.30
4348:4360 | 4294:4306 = 1.43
